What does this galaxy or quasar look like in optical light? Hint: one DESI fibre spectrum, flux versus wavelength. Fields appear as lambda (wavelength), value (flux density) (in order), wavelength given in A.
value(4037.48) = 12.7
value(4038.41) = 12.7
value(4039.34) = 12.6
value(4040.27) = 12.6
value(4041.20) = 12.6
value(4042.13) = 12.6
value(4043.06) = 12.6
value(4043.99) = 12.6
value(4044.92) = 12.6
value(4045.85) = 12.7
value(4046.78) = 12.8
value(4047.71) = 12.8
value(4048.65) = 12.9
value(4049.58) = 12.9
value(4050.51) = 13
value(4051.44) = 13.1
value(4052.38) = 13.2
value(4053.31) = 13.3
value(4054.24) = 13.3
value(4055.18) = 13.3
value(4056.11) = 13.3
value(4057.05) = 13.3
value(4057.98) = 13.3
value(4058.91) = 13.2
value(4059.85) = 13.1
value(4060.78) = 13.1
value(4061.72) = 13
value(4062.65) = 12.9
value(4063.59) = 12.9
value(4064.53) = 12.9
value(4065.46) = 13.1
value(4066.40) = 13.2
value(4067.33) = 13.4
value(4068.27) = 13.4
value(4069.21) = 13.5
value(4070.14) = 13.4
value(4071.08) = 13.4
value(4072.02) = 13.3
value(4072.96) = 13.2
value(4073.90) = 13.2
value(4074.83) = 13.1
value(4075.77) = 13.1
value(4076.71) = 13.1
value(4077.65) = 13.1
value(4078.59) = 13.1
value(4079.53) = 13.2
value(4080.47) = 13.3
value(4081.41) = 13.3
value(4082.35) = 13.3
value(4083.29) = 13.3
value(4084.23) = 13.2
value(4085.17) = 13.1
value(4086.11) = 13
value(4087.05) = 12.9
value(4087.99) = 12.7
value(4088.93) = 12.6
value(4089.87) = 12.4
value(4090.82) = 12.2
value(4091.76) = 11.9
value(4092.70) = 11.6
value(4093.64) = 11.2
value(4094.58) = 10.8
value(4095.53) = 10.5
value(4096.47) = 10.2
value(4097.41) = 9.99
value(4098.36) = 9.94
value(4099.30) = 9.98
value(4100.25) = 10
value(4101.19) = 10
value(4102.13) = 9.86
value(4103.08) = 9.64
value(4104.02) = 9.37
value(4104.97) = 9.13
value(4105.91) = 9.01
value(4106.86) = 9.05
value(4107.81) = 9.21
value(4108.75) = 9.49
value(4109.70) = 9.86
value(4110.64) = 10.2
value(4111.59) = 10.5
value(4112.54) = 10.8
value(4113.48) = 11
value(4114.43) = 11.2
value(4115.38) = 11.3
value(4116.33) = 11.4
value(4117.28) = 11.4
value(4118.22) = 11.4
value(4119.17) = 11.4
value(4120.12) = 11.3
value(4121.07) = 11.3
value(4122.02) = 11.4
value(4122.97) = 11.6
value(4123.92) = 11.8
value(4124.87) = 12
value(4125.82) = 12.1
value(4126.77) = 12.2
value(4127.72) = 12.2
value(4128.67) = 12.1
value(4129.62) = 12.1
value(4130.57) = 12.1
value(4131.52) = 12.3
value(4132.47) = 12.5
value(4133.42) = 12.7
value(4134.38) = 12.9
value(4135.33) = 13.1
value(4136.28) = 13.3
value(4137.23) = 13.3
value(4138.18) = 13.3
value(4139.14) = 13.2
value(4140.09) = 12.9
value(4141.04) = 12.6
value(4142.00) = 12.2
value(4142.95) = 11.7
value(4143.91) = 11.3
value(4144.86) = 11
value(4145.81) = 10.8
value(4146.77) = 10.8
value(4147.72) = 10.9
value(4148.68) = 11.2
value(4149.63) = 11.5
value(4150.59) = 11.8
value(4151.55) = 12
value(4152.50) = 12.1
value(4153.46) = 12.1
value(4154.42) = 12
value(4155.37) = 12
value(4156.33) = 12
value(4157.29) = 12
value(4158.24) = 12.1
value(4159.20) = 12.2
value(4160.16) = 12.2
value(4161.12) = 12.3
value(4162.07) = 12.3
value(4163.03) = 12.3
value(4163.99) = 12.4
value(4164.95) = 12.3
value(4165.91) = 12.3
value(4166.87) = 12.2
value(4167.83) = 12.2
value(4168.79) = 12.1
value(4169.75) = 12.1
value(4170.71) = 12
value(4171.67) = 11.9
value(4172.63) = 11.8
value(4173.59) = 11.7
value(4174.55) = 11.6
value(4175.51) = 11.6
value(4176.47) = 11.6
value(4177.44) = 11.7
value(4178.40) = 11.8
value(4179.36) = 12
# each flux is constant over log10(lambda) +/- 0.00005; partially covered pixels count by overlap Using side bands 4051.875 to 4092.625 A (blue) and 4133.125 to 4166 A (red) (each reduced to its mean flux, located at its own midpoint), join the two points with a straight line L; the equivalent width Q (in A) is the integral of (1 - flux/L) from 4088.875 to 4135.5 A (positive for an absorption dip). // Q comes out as 5.64 A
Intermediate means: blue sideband 13.1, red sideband 12.1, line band 11.1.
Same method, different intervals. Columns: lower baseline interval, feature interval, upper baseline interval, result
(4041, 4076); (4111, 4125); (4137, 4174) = 1.27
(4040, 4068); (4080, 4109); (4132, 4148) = 3.42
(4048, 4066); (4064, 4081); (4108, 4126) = -0.87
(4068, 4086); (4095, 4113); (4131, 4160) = 4.17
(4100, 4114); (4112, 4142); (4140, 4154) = -3.76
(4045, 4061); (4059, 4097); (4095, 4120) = -3.23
